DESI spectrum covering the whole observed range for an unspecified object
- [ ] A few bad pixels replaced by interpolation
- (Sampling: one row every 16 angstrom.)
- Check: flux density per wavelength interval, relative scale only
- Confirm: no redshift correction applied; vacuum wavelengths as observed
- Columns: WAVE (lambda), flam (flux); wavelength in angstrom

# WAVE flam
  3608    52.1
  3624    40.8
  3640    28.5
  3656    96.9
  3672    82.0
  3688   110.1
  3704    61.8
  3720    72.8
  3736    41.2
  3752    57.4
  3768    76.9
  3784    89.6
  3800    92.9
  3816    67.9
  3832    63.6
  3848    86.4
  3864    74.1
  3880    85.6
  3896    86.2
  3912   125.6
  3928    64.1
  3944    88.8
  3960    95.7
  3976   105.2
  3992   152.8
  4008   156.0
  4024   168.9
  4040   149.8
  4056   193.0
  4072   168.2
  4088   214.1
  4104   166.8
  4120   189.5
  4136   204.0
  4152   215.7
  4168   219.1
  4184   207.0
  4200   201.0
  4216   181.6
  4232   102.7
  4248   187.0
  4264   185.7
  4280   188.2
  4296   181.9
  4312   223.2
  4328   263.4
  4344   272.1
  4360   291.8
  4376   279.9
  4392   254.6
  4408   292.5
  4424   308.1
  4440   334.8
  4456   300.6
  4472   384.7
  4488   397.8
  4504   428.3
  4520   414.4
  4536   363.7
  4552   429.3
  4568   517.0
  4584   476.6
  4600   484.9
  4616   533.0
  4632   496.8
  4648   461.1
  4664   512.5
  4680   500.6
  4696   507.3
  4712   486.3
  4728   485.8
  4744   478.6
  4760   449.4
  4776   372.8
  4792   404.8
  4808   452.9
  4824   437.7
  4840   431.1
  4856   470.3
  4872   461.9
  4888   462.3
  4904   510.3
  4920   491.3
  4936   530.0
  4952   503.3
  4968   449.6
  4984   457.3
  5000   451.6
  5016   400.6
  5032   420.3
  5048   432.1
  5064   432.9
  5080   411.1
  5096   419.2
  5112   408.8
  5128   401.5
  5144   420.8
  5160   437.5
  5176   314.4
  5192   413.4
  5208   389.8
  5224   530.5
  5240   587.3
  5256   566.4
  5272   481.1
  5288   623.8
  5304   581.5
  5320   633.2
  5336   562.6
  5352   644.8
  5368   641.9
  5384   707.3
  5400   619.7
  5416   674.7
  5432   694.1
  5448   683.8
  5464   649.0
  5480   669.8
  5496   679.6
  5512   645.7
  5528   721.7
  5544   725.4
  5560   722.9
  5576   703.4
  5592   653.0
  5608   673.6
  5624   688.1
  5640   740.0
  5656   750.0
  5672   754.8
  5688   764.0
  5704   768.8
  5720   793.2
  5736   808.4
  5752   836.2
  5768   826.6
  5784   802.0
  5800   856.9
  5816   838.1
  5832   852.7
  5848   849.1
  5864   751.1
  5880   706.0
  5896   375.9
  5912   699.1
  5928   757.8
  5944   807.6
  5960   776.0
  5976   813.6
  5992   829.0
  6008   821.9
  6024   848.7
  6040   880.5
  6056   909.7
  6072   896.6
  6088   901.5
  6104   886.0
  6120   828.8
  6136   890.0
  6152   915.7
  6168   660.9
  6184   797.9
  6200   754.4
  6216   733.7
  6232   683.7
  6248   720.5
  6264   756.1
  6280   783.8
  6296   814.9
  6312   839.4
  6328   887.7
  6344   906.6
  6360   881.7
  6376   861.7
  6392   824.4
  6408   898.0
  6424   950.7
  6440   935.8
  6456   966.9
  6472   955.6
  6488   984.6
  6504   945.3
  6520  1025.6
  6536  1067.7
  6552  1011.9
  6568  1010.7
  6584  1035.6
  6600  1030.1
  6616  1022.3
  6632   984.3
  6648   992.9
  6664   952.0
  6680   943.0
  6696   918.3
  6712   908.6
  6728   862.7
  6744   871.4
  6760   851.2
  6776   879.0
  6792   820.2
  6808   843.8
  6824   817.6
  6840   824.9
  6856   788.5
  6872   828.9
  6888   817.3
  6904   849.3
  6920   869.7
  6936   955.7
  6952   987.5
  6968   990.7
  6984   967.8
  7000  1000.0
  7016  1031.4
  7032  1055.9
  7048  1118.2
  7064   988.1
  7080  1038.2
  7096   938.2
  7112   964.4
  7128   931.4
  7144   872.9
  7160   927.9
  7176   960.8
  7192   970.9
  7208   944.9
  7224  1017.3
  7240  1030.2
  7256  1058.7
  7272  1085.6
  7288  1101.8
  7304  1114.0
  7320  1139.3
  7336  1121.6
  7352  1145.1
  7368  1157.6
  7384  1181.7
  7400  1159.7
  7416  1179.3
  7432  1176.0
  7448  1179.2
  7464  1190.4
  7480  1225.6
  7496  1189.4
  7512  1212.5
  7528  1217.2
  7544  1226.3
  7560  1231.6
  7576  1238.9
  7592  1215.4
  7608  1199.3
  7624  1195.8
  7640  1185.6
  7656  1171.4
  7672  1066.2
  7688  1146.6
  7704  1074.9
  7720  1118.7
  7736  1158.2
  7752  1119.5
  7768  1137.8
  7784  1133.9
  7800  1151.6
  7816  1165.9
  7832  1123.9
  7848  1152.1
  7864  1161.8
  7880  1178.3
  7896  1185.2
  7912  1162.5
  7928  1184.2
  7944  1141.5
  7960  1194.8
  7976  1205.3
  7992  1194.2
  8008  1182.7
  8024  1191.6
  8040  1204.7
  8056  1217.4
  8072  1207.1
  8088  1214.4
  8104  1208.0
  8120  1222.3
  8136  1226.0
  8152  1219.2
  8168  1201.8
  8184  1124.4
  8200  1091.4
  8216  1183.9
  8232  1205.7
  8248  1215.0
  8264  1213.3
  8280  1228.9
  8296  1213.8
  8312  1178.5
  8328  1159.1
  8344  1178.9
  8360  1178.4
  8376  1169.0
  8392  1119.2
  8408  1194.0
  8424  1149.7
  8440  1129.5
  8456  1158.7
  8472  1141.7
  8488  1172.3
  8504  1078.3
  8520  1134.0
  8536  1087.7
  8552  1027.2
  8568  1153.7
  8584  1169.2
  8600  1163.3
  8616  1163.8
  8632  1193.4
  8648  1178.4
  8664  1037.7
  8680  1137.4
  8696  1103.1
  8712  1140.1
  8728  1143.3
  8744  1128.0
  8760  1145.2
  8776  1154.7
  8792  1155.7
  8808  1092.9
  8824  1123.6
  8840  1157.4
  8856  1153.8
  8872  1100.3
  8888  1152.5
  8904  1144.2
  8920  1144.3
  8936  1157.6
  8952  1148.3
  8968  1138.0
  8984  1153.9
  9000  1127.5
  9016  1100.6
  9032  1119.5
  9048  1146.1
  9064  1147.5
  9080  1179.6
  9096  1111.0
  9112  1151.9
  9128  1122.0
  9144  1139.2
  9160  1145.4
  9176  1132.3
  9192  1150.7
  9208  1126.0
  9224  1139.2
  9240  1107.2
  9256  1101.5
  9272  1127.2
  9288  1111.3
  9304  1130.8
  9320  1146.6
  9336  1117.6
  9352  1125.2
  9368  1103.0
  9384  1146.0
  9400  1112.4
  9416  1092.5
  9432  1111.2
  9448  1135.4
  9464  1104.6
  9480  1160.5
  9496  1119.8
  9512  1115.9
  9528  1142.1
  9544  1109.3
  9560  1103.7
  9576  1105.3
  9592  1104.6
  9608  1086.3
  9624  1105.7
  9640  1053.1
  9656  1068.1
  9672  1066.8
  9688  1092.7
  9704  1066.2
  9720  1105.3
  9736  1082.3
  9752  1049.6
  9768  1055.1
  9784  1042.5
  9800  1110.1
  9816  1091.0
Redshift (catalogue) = 0.00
